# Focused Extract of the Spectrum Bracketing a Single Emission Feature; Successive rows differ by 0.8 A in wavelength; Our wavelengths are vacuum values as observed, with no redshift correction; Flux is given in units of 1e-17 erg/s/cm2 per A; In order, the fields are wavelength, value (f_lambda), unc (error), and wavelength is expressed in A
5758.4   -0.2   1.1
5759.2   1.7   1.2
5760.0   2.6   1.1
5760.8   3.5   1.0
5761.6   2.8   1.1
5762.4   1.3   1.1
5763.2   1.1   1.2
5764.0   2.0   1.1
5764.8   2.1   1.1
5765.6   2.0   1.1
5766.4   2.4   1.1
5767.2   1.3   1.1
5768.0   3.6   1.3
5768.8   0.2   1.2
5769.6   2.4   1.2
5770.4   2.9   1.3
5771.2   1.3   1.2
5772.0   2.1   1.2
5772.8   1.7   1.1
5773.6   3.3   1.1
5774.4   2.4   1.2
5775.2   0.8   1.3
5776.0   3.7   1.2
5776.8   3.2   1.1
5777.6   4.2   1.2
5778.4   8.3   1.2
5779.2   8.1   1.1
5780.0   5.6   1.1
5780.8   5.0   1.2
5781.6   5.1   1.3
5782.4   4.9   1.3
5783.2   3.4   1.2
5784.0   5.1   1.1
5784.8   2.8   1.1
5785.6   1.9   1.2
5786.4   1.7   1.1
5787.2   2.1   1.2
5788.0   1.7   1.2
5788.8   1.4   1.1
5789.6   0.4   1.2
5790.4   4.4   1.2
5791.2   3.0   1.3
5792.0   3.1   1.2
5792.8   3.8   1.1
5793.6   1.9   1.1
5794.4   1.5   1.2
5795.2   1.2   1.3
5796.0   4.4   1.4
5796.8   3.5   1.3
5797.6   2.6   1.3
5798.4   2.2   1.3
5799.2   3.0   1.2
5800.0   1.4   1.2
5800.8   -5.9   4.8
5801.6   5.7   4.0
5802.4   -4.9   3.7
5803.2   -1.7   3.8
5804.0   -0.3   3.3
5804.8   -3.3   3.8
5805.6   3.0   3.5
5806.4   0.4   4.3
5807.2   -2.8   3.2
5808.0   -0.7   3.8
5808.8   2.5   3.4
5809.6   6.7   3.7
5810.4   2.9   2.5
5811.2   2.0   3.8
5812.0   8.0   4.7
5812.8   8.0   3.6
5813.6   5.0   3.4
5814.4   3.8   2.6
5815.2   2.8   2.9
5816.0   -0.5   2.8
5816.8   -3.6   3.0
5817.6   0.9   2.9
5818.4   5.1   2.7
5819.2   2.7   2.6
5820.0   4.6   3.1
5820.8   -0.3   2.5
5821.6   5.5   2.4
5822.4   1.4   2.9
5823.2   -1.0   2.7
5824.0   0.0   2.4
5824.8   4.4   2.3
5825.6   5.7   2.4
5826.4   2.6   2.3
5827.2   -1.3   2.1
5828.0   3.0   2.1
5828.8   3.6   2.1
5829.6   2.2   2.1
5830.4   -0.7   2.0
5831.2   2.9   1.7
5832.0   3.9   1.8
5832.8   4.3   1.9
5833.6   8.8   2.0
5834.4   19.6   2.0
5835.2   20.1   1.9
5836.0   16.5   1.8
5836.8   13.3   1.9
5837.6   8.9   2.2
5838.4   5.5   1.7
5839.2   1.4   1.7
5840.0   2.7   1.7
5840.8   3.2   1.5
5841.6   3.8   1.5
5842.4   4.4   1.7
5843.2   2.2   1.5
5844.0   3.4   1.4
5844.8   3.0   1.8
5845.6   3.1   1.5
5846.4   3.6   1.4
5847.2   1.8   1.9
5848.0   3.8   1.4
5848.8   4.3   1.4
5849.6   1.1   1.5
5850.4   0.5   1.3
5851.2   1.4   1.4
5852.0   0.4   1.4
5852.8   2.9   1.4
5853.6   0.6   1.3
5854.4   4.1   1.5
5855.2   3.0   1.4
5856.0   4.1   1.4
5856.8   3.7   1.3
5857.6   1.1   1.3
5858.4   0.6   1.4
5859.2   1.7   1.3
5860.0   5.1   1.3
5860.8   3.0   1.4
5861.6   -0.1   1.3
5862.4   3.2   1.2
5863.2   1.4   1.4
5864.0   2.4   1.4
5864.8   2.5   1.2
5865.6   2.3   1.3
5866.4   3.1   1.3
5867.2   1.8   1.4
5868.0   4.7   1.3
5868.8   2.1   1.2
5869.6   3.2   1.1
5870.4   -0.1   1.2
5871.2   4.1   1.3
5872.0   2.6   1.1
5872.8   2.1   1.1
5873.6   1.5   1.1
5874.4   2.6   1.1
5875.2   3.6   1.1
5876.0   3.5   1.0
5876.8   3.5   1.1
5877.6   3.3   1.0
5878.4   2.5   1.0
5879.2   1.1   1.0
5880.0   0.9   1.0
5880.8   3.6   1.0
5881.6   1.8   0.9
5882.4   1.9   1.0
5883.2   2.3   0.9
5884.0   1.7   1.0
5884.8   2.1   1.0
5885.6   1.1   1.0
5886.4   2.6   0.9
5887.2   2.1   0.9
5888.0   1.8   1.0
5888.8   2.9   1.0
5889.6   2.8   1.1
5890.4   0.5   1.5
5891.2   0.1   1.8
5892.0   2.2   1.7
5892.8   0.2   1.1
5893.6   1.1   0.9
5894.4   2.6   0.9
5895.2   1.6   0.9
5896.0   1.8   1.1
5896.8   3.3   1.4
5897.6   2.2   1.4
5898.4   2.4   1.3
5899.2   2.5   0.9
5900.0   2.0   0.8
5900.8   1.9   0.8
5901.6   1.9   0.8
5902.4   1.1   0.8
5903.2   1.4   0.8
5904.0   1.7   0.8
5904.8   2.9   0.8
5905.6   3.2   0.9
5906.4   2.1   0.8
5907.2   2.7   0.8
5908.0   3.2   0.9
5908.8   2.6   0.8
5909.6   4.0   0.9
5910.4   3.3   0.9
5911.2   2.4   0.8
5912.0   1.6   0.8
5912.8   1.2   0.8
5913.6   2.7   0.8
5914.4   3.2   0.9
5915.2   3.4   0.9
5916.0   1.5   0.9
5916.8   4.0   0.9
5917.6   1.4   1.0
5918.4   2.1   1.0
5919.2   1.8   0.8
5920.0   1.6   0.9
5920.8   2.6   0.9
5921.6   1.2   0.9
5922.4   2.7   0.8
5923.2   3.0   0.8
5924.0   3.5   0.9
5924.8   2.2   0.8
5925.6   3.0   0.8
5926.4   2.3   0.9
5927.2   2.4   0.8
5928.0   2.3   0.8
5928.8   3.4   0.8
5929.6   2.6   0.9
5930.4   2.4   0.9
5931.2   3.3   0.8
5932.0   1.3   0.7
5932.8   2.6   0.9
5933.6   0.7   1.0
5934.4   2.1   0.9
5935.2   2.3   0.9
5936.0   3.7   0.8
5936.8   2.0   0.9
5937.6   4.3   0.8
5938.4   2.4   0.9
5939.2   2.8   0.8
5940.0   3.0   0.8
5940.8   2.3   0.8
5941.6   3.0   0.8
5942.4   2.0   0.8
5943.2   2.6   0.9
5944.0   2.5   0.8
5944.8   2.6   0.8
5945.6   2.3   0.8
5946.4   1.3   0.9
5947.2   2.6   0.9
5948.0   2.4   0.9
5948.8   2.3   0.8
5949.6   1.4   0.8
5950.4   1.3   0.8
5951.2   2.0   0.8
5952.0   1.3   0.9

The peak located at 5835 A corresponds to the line [O III]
